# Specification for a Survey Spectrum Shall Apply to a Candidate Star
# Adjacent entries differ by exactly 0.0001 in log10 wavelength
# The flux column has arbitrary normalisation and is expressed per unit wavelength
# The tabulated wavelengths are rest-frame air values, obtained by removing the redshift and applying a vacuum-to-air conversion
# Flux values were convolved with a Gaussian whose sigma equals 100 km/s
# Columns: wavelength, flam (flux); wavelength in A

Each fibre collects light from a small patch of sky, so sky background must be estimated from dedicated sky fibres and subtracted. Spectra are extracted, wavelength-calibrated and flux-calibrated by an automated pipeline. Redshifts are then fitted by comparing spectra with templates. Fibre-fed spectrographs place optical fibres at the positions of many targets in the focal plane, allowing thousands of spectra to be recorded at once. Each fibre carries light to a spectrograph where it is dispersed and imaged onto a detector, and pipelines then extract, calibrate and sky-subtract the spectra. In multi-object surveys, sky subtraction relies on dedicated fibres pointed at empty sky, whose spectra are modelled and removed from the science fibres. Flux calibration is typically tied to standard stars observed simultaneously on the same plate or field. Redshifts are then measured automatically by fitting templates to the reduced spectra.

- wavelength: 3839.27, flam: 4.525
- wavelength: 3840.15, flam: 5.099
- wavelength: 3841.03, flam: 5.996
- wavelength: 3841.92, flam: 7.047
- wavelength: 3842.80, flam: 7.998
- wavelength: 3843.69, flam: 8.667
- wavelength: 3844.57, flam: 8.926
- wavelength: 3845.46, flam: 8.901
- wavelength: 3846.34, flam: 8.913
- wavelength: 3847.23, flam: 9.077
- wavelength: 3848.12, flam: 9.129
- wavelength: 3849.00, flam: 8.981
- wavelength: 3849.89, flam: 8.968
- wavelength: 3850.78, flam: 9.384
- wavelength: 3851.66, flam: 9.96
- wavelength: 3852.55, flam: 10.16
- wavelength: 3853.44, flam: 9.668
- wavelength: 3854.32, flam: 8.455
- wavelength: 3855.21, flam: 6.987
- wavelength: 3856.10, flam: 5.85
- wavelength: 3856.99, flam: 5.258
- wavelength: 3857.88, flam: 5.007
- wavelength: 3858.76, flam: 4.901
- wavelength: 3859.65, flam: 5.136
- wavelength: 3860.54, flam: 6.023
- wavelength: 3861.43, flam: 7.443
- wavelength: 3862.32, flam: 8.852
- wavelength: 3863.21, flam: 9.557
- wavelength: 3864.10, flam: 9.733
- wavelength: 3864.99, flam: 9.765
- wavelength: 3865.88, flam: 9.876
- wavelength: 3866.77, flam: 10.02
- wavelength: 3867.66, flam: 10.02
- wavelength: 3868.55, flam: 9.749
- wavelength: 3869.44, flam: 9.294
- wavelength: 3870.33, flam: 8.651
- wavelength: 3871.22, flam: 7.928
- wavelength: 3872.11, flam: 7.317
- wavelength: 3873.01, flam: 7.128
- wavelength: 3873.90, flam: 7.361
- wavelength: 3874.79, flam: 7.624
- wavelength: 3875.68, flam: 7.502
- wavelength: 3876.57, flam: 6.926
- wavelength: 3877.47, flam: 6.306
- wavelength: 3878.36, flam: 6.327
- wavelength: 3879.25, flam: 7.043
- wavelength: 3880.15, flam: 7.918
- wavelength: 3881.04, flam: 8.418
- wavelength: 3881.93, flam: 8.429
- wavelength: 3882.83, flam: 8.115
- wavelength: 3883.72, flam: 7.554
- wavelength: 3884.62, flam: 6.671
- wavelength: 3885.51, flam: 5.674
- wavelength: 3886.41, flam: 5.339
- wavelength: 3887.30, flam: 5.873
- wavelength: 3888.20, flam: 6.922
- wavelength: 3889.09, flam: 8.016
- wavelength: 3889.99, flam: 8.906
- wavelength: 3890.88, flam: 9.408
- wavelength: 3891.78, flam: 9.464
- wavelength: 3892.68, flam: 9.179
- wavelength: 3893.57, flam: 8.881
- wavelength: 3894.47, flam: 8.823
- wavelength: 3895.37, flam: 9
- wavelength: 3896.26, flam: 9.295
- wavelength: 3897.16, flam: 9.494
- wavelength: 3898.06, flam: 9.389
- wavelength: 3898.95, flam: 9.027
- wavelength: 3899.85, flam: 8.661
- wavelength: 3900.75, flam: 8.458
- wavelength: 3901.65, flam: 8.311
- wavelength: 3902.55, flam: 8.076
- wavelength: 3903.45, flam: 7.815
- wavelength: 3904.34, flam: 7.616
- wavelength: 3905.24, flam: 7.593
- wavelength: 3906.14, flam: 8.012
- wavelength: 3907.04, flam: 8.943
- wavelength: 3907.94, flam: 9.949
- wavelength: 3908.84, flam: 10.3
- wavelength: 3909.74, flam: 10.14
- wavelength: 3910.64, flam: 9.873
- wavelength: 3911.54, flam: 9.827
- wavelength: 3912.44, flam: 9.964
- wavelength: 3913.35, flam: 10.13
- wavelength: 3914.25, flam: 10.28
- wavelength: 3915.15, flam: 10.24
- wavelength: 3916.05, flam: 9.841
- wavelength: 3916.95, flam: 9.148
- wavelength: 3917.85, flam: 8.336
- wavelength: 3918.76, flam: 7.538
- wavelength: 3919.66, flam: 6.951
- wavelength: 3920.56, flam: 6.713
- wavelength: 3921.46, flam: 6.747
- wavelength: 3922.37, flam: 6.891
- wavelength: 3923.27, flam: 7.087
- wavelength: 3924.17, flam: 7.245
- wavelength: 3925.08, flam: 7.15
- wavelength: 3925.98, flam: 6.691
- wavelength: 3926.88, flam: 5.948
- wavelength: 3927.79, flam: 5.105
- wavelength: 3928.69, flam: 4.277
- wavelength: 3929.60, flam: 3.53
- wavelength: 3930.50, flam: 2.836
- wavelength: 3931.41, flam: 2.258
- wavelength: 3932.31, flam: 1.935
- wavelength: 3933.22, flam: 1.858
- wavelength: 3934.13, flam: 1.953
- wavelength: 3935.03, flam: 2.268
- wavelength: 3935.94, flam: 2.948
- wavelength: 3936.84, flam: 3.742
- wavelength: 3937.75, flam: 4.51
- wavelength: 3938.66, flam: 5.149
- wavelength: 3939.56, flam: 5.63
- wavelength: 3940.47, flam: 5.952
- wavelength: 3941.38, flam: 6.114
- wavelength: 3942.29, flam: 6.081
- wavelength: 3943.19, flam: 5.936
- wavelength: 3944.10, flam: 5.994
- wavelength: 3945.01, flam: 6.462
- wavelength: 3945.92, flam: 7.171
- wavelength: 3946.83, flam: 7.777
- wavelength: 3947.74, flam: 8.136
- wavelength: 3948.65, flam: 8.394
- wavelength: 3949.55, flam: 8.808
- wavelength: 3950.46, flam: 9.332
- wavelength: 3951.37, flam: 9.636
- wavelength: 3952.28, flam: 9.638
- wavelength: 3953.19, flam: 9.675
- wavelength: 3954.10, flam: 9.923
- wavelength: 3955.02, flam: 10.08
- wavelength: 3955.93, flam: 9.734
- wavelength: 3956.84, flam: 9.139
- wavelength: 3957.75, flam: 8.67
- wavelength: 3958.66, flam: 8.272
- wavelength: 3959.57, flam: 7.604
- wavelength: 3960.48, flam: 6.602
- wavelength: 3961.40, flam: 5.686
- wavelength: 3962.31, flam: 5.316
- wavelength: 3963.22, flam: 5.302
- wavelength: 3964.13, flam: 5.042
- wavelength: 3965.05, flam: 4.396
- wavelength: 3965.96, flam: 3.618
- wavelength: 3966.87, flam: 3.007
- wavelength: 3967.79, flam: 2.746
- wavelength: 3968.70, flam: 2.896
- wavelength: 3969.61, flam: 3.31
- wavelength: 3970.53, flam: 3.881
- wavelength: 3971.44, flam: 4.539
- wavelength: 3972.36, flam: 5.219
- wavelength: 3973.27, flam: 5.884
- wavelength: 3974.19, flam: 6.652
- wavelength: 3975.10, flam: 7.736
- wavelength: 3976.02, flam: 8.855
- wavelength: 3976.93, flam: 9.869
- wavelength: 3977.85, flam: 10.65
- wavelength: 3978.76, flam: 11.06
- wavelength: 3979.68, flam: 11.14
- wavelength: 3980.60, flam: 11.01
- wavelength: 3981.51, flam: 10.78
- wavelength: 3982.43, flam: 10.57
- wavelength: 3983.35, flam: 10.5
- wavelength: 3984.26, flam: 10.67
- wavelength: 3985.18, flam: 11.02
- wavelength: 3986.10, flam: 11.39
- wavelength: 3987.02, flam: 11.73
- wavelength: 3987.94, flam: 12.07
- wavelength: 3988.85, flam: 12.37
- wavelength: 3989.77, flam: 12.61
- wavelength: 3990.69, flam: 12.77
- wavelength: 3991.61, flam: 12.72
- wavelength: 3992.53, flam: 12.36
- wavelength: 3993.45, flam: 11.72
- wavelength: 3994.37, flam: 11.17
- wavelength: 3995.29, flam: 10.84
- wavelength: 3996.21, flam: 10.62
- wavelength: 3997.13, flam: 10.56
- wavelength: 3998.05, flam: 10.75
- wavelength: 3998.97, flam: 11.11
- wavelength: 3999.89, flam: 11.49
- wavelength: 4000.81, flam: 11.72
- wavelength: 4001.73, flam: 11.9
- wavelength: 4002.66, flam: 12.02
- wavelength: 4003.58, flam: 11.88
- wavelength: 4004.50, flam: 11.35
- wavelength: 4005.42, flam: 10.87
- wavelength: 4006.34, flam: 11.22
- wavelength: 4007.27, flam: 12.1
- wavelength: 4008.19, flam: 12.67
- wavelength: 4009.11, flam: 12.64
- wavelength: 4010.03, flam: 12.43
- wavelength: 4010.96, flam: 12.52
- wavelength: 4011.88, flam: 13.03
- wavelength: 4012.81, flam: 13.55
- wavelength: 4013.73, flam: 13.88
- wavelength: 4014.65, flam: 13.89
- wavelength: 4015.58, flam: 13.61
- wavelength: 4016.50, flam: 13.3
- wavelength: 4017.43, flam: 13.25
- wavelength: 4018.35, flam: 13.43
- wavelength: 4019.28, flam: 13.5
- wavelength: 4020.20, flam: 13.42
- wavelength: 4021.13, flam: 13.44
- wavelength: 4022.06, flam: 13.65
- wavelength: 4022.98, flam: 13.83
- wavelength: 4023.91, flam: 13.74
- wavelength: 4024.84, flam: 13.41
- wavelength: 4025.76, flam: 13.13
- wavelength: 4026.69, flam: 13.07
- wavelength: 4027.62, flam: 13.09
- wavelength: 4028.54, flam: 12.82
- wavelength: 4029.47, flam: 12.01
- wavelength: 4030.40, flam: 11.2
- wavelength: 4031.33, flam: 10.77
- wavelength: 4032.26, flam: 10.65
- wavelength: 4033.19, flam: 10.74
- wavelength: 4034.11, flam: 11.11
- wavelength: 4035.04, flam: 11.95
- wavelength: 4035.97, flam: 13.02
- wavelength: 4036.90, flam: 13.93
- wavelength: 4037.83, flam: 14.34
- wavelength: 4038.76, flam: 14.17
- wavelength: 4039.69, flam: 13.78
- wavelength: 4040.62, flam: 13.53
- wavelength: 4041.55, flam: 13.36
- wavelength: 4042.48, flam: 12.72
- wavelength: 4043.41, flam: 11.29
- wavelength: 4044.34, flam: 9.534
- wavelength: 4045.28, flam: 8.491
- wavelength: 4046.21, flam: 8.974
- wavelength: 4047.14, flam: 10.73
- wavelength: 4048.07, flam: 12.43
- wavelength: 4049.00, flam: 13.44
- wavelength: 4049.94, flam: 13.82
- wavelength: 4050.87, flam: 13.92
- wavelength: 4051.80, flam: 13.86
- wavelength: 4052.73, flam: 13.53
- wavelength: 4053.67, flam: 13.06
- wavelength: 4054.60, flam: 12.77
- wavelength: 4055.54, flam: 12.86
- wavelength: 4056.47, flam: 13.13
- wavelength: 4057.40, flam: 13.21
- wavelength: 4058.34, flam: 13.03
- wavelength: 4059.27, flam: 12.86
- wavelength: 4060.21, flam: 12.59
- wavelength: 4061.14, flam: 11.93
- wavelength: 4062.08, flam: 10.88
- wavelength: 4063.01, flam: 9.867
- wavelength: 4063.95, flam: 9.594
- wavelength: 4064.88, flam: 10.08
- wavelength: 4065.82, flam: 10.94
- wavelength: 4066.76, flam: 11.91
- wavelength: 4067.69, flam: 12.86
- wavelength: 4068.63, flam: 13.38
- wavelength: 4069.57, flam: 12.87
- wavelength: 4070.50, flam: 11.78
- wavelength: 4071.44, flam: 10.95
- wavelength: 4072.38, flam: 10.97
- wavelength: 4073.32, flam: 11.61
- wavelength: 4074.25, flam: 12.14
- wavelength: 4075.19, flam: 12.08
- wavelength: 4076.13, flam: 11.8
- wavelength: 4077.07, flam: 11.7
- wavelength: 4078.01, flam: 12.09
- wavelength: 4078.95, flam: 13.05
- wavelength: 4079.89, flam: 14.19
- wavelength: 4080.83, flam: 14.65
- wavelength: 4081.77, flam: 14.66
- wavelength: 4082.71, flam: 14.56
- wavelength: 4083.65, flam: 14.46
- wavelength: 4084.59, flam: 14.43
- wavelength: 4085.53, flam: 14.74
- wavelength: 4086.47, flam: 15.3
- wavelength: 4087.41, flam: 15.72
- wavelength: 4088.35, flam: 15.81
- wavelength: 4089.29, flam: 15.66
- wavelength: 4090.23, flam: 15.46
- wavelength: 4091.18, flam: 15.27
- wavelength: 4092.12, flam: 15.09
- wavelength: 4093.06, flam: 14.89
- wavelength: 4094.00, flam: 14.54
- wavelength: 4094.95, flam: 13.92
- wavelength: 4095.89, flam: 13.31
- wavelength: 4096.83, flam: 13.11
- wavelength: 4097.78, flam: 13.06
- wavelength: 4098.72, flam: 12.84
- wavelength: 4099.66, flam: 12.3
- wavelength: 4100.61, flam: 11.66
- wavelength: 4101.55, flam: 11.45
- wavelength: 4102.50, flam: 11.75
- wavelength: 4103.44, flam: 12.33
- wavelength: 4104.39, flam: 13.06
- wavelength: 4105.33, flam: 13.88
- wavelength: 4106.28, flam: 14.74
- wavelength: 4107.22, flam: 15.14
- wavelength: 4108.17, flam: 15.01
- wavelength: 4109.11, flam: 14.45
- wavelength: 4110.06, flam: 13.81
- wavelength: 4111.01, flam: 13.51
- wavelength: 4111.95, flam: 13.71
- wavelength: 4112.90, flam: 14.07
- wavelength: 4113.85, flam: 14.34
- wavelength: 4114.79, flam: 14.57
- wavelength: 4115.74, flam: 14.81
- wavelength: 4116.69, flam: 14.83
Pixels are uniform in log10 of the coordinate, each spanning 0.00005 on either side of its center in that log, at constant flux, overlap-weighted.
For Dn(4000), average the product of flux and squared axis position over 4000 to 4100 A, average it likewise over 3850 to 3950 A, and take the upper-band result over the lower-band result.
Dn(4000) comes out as 1.86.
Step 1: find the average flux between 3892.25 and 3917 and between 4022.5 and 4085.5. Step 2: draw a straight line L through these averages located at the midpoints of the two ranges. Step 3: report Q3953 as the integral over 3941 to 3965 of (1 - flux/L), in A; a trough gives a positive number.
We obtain 6.0 A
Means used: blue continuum 9.16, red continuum 12.5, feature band 7.66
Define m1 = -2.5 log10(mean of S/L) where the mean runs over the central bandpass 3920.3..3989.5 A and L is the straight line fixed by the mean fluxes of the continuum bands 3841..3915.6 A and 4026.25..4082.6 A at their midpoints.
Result 0.41 mag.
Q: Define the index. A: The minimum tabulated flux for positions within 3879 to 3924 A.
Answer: 5.339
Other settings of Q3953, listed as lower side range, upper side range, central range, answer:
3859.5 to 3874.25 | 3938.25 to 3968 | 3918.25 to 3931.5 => 2.9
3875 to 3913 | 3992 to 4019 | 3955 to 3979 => 9.8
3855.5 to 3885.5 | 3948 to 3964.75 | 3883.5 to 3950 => 5.9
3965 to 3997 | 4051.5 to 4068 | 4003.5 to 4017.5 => -3.4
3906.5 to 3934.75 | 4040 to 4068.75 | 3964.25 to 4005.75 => 0.6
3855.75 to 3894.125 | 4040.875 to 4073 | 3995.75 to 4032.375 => -4.9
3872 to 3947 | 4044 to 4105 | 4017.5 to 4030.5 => -2.5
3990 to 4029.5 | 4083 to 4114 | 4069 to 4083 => 1.1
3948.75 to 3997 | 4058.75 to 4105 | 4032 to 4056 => -1.9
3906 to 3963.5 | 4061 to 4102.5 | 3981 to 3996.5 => -3.8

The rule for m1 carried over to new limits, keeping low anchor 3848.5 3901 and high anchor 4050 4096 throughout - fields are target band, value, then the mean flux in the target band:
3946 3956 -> 0.11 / 9.1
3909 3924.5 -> 0.05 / 8.69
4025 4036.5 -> 0.00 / 12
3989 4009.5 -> -0.04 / 11.7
